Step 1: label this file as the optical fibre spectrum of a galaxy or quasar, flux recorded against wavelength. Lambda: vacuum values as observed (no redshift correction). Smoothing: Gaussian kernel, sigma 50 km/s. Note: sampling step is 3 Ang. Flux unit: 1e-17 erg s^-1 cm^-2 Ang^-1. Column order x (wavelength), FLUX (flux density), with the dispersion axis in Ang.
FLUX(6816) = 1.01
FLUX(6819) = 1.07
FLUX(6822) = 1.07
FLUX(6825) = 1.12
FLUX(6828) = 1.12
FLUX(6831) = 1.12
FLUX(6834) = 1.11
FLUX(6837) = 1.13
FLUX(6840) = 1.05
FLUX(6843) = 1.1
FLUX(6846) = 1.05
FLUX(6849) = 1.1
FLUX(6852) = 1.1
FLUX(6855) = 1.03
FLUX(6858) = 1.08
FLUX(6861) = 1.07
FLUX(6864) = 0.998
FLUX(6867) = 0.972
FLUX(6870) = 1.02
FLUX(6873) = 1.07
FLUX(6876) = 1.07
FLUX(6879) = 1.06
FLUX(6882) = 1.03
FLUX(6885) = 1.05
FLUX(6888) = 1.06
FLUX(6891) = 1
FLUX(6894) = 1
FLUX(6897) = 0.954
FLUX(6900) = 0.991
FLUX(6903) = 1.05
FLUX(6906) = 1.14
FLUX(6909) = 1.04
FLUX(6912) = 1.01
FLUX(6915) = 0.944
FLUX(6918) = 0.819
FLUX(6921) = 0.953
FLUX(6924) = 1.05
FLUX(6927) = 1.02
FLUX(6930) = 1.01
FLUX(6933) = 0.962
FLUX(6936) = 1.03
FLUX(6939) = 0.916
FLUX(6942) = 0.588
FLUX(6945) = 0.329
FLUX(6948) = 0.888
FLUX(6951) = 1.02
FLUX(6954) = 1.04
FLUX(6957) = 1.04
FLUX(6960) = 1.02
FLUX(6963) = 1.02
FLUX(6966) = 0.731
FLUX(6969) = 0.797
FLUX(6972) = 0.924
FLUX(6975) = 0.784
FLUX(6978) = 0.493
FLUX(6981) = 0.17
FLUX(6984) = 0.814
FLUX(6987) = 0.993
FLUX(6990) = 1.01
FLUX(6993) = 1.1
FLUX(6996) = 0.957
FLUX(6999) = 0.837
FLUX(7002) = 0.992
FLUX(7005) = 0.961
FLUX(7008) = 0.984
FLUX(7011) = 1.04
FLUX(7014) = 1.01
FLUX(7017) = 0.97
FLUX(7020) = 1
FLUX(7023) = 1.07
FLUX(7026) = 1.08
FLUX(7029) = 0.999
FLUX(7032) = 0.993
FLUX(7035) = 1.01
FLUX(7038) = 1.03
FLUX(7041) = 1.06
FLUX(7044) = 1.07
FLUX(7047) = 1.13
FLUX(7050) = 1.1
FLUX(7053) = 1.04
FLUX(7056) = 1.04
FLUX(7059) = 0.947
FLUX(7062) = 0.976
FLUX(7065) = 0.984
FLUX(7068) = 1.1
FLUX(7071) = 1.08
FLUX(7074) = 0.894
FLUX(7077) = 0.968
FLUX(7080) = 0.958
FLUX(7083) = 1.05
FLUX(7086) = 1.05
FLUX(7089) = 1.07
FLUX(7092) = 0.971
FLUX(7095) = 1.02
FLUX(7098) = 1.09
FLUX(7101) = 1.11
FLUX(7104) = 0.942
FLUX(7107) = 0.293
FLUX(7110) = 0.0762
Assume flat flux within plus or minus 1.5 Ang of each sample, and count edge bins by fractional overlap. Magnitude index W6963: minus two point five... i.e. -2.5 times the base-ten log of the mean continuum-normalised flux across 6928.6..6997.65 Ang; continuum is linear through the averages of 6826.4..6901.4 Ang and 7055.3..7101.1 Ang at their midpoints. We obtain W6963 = 0.21 mag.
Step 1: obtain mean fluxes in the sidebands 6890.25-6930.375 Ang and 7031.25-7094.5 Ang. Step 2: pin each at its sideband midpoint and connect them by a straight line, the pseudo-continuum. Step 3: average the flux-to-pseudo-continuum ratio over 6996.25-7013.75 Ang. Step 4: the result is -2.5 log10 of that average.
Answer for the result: 0.05 mag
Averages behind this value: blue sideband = 0.998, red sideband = 1.03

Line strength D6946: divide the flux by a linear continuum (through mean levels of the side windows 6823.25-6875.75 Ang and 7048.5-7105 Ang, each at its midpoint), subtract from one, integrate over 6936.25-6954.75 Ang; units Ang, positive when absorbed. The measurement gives 4.4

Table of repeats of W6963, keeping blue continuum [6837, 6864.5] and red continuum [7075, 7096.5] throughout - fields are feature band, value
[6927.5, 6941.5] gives 0.10 mag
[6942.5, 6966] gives 0.18 mag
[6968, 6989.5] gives 0.39 mag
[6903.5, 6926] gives 0.06 mag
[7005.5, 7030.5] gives 0.01 mag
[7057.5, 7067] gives 0.04 mag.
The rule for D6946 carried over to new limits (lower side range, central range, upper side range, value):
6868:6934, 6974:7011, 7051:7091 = 6.0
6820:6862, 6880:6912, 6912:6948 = -2.4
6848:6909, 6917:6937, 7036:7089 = 1.1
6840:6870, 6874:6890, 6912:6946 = -1.0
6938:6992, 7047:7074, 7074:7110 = -4.2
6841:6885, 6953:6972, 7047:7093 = 1.8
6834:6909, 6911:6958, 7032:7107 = 5.8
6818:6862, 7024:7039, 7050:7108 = -0.2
